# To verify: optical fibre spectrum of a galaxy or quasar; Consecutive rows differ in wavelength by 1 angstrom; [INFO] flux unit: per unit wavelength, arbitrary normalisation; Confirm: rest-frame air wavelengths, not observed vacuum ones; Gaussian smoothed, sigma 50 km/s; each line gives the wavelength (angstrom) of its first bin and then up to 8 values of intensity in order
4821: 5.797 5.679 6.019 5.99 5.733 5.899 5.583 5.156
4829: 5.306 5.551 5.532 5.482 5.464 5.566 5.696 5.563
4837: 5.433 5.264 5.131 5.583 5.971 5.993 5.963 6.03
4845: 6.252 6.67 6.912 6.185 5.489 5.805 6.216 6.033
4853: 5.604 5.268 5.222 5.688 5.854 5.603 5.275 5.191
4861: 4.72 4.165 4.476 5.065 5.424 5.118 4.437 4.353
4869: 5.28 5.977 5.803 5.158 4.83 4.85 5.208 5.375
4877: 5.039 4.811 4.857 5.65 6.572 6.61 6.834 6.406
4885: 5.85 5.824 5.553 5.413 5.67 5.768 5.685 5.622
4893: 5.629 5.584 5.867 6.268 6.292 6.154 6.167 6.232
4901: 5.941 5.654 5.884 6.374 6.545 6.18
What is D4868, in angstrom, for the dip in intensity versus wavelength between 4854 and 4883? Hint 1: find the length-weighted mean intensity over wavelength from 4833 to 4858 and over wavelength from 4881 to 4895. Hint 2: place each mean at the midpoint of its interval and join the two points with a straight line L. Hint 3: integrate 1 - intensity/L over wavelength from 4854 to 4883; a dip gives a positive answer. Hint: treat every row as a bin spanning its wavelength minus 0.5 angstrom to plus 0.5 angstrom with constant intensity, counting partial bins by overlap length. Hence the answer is 2.9 angstrom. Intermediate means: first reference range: 5.8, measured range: 5.26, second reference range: 5.9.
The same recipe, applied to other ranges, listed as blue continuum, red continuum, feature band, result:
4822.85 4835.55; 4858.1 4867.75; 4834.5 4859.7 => -2.7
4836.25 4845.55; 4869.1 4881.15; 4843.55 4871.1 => 0.2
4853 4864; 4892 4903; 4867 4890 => 0.2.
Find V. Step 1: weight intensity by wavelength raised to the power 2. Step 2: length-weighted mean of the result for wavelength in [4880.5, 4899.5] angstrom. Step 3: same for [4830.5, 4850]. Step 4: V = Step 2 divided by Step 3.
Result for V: 1.05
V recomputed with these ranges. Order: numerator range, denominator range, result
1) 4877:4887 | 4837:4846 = 1.03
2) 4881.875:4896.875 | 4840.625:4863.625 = 1.06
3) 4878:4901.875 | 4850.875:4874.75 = 1.14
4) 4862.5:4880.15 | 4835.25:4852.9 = 0.87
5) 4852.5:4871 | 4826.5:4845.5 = 0.93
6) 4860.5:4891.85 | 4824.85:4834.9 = 0.99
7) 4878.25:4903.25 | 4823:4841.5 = 1.09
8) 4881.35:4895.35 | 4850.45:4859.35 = 1.06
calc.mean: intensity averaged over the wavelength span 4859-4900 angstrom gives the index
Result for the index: 5.5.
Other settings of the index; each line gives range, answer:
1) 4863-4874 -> 5.1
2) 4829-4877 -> 5.48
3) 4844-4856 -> 5.96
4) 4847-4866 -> 5.44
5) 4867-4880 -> 5.12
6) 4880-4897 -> 5.95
